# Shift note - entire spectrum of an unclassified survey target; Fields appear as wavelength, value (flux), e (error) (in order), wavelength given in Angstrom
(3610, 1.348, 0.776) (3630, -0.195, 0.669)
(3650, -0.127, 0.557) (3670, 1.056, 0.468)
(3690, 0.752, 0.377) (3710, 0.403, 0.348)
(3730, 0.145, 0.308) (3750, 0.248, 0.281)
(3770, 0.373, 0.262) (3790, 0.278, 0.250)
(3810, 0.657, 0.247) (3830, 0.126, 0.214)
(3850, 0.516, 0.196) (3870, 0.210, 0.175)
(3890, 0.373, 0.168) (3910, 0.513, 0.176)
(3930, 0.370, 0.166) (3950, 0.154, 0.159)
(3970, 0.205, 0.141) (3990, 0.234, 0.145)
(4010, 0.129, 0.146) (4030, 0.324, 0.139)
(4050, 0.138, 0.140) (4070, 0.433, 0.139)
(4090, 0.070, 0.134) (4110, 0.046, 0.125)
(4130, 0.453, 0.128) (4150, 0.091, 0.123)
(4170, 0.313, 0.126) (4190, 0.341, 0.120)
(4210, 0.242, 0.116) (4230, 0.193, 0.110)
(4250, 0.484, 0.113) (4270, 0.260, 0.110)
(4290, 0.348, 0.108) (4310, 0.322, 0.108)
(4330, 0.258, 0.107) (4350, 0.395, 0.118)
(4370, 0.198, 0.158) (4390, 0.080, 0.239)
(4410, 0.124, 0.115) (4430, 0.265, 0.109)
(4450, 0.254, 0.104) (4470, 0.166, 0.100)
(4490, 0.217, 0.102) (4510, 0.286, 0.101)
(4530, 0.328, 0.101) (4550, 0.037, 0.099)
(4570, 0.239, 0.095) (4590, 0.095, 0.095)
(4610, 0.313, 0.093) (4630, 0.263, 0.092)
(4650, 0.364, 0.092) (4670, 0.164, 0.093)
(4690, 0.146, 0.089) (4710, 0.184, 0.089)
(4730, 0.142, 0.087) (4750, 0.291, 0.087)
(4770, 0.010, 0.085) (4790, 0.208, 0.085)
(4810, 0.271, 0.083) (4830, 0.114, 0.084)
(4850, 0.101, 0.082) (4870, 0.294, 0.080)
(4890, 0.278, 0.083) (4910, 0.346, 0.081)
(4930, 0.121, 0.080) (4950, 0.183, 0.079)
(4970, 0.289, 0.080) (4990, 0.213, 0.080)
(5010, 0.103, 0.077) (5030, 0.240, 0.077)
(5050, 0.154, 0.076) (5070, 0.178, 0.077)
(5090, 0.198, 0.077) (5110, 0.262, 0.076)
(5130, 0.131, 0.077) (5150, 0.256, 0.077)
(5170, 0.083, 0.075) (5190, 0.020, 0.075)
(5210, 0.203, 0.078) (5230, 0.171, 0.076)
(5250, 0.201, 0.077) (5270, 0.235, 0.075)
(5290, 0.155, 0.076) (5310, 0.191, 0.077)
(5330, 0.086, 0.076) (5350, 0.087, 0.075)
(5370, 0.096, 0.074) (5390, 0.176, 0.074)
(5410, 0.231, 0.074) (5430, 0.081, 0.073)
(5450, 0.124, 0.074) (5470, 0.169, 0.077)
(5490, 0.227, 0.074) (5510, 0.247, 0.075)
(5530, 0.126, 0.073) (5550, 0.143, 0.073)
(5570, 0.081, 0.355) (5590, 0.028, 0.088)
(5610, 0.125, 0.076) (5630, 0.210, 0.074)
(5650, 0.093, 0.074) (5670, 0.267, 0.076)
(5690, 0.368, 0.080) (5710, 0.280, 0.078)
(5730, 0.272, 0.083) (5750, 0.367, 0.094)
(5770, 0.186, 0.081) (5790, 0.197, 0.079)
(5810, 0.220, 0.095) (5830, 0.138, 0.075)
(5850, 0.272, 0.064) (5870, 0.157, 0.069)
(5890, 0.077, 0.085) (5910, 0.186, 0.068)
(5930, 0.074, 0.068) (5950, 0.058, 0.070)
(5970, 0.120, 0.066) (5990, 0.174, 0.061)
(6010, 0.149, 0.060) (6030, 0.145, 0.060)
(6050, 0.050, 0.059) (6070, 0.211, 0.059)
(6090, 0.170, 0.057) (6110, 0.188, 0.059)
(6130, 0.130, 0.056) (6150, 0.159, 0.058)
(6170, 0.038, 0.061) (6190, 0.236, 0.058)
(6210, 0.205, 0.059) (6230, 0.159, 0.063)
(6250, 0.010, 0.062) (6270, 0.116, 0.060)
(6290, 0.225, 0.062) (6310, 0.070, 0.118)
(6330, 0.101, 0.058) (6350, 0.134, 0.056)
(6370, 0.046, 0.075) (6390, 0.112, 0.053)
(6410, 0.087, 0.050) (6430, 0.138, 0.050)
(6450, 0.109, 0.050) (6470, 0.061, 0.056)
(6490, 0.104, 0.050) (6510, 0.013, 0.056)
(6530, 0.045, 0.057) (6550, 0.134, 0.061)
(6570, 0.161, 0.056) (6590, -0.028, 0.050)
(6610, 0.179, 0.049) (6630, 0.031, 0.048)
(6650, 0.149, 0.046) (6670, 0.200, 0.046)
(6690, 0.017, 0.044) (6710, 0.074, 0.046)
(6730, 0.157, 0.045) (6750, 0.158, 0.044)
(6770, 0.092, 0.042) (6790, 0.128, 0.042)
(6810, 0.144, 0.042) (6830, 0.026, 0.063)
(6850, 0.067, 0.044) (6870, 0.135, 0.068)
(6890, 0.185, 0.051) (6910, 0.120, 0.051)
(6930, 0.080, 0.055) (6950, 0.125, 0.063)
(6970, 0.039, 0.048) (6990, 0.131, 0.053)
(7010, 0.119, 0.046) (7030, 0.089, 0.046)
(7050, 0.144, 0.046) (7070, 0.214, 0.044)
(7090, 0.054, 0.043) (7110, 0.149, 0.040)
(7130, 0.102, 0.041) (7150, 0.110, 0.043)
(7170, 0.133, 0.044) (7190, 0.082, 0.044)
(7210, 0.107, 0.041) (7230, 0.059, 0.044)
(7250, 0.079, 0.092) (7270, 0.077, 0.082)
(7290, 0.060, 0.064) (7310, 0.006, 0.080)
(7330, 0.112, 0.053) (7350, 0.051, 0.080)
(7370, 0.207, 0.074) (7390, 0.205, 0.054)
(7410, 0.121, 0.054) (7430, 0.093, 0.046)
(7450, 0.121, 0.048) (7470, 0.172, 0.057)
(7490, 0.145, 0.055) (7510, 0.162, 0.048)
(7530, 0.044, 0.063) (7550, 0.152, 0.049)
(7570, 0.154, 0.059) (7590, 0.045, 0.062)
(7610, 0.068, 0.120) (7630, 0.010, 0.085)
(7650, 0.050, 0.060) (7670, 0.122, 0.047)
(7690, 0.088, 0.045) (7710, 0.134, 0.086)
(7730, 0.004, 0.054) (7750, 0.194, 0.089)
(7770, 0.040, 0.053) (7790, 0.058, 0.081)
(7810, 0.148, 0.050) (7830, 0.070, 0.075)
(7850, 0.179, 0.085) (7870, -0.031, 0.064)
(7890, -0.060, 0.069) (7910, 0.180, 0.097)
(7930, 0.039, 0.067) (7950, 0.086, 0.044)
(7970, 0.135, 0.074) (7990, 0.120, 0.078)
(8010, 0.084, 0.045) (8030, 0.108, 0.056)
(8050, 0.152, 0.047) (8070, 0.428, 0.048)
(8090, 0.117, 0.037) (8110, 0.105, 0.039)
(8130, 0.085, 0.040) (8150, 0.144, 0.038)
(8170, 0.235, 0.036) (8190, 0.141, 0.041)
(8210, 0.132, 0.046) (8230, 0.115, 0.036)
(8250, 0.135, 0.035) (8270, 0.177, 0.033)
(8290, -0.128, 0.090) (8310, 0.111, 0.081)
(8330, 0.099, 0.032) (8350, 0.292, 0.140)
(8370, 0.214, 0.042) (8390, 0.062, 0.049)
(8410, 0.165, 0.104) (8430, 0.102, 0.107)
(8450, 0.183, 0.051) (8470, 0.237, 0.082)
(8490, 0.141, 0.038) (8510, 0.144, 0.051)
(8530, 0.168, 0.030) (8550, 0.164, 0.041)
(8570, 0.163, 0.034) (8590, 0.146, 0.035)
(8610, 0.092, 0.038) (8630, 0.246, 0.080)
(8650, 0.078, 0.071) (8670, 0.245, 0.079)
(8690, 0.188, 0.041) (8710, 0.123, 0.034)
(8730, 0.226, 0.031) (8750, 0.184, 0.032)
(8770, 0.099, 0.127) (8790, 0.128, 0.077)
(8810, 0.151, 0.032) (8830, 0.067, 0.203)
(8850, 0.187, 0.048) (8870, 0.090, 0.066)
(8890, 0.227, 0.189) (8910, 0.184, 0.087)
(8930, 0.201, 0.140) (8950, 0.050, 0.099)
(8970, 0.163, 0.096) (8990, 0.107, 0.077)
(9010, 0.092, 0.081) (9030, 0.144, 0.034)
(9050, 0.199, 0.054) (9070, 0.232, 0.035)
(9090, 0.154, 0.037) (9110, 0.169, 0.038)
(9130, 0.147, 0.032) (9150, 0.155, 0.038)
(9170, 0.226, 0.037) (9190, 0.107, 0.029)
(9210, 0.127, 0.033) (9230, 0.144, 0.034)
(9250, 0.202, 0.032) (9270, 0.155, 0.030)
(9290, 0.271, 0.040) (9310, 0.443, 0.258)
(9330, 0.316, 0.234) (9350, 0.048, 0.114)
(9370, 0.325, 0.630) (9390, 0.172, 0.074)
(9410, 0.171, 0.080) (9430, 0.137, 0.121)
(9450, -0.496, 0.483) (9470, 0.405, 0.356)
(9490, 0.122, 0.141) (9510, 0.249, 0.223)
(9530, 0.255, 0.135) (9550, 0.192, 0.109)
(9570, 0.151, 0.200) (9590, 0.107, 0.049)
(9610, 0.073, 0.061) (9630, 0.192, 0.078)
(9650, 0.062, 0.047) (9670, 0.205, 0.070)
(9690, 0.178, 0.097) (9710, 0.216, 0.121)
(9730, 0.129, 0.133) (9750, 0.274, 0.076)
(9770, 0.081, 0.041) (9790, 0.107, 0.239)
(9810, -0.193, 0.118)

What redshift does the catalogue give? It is 1.16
